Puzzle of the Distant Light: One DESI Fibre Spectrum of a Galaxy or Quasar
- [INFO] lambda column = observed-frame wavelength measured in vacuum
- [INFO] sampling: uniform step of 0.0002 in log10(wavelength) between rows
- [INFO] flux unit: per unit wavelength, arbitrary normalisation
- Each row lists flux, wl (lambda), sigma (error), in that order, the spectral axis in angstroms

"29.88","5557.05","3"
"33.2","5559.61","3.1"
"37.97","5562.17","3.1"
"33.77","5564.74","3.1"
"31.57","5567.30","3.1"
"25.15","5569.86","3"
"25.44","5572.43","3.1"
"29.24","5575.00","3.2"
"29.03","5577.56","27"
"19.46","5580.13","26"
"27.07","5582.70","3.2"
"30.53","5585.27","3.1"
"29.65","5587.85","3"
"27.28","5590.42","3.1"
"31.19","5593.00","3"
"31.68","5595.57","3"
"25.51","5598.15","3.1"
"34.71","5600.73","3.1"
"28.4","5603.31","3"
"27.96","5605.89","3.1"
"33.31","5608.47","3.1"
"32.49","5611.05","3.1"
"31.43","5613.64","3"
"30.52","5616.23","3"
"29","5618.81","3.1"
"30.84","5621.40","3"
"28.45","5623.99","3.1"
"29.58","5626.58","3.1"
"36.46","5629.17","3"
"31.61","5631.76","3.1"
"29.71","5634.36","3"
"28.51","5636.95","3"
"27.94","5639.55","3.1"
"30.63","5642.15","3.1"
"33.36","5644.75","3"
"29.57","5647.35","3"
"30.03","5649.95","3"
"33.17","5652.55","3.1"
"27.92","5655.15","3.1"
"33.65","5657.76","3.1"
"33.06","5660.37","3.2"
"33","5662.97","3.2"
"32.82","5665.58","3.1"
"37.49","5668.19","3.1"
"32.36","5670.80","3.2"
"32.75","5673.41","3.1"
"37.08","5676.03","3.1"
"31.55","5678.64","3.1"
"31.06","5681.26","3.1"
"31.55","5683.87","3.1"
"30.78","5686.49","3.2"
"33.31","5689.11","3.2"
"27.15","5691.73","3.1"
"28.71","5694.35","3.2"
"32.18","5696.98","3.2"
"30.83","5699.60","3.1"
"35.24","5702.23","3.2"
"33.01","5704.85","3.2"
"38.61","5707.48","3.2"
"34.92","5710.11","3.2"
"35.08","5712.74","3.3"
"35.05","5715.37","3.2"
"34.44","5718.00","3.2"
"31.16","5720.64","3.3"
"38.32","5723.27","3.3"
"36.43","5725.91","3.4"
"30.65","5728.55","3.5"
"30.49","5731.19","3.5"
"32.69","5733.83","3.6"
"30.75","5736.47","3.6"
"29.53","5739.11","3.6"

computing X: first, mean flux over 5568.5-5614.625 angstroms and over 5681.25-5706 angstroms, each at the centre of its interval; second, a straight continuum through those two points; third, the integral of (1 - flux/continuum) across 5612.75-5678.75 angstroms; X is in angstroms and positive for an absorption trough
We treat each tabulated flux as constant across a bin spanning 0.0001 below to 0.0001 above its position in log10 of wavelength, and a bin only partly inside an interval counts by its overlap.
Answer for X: -3.1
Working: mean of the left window 28.9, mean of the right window 31.4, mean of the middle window 31.6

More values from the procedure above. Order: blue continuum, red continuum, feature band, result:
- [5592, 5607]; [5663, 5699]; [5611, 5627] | 0.1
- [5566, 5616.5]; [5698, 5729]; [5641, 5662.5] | 0.2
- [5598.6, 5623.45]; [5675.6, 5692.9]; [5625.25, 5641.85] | 0.2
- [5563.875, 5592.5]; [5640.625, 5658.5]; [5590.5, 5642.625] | -1.4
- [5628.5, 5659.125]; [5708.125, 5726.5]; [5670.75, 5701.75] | 1.5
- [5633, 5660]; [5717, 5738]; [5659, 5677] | -1.6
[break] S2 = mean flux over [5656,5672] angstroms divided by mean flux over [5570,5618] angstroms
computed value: 1.2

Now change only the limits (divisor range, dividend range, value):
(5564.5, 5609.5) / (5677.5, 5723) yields 1.14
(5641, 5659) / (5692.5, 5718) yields 1.08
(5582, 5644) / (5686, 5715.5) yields 1.09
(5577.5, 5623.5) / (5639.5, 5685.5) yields 1.10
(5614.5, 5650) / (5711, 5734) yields 1.11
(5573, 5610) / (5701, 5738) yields 1.18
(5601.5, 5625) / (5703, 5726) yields 1.16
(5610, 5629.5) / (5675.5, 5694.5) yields 1.02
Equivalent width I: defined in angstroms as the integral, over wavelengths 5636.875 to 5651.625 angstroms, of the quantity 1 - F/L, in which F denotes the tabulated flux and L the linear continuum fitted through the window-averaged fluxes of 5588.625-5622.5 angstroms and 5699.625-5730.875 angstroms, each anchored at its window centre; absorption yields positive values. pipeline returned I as 0.7 angstroms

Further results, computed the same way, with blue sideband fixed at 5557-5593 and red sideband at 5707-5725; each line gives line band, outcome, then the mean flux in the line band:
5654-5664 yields 0.3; 31.9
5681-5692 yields 0.9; 31.1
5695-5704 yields 0.5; 32.5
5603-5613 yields 0.0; 30.8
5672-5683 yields 0.2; 33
